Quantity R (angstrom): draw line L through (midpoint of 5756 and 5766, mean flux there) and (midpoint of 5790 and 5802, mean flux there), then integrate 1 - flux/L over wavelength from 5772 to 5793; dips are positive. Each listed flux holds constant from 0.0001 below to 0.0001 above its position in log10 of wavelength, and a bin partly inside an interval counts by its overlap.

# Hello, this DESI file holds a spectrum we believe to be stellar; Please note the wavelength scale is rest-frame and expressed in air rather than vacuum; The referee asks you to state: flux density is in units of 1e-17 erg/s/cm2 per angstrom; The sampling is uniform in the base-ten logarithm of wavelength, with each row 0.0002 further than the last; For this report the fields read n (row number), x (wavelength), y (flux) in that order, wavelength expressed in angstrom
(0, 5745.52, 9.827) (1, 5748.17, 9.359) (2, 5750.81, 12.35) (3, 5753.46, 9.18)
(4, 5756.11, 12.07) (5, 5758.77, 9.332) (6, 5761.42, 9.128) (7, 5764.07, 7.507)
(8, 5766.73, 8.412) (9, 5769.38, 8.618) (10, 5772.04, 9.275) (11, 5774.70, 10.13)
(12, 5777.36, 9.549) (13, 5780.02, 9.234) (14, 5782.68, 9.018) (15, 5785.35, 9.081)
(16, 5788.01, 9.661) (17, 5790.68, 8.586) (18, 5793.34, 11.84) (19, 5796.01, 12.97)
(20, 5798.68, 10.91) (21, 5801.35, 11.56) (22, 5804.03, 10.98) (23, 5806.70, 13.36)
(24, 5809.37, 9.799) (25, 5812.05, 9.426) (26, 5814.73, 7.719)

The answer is 2.0 angstrom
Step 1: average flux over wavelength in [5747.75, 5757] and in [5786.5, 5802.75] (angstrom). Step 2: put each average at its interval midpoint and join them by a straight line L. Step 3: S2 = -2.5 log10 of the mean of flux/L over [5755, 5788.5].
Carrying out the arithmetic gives 0.17 mag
